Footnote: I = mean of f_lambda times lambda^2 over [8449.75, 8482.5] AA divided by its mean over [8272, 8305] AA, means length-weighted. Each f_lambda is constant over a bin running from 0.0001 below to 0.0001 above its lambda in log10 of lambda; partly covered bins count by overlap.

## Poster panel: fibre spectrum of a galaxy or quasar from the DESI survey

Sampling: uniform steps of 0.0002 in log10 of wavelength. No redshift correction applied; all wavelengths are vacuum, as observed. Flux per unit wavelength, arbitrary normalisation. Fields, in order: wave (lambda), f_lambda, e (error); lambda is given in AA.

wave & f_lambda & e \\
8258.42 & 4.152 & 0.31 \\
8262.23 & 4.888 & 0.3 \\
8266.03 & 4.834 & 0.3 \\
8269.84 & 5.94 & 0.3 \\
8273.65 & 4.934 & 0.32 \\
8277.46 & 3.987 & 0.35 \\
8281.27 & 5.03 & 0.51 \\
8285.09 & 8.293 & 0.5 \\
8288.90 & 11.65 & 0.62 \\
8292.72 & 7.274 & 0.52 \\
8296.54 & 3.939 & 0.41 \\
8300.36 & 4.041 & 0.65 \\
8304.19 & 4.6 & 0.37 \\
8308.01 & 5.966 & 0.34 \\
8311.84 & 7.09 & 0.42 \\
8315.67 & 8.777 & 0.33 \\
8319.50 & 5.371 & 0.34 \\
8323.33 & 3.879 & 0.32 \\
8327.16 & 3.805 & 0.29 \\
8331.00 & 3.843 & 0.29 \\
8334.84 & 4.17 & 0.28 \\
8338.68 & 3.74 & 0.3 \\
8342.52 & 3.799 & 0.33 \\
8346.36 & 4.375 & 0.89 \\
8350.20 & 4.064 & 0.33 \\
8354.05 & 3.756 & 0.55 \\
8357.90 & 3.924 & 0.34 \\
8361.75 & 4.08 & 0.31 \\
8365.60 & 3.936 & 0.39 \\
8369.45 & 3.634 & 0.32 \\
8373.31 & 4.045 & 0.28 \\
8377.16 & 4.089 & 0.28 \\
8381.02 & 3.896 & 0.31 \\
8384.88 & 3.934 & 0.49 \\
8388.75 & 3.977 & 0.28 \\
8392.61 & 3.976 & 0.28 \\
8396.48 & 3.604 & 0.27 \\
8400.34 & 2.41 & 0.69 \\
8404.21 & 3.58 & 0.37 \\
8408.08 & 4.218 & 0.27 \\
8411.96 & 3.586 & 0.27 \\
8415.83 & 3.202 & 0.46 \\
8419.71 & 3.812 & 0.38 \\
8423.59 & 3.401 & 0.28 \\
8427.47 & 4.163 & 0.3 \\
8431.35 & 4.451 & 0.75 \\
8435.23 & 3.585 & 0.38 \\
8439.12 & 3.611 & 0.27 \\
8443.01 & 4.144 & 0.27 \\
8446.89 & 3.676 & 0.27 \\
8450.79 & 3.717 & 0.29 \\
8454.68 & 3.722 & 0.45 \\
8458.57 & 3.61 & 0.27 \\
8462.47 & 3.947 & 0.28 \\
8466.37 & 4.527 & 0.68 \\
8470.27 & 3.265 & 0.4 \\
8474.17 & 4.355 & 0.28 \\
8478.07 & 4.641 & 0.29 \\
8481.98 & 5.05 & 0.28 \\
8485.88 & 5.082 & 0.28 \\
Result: 0.70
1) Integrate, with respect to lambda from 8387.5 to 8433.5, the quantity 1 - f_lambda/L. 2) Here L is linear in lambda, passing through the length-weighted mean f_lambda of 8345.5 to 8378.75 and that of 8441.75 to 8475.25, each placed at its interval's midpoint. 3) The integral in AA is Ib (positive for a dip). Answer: 2.67 AA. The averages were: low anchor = 3.98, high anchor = 3.87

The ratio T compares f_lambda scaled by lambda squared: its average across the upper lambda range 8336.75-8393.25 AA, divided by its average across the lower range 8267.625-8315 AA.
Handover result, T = 0.7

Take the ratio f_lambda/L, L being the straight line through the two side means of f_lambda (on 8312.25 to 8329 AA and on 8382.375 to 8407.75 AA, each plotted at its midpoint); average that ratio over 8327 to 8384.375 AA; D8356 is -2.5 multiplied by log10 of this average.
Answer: 0.17 mag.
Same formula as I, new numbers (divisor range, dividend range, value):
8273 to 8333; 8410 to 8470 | 0.68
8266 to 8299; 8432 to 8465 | 0.63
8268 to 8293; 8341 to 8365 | 0.61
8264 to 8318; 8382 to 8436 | 0.62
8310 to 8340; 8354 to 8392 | 0.78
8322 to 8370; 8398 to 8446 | 0.95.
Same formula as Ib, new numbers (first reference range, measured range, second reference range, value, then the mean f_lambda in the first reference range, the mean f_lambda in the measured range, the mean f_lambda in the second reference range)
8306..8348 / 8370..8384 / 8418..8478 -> 1.7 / 4.99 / 3.97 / 3.89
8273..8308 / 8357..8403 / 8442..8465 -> 9.8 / 6.01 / 3.79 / 3.81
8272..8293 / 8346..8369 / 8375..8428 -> 4.2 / 6.86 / 3.97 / 3.69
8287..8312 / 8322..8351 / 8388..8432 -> 7.8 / 6.31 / 3.96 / 3.67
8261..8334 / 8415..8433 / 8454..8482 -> 2.7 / 5.68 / 3.83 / 4.1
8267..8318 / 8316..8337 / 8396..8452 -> 3.9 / 6.24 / 4.55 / 3.68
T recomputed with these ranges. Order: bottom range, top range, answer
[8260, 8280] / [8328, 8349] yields 0.82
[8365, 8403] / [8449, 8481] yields 1.09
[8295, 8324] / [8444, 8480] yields 0.74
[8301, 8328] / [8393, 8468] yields 0.68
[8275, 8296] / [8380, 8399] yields 0.56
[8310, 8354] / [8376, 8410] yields 0.80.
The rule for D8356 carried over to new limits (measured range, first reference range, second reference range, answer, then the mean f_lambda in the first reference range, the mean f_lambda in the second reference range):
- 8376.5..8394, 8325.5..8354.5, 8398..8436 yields -0.05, 3.95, 3.64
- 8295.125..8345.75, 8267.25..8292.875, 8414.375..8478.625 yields 0.23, 6.64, 3.86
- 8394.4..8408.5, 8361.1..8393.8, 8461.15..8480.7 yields 0.19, 3.95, 4.18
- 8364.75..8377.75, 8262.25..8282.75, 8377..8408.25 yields 0.00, 4.94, 3.7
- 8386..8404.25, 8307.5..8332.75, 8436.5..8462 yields 0.27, 5.52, 3.75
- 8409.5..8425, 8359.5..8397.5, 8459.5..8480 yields 0.14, 3.92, 4.12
